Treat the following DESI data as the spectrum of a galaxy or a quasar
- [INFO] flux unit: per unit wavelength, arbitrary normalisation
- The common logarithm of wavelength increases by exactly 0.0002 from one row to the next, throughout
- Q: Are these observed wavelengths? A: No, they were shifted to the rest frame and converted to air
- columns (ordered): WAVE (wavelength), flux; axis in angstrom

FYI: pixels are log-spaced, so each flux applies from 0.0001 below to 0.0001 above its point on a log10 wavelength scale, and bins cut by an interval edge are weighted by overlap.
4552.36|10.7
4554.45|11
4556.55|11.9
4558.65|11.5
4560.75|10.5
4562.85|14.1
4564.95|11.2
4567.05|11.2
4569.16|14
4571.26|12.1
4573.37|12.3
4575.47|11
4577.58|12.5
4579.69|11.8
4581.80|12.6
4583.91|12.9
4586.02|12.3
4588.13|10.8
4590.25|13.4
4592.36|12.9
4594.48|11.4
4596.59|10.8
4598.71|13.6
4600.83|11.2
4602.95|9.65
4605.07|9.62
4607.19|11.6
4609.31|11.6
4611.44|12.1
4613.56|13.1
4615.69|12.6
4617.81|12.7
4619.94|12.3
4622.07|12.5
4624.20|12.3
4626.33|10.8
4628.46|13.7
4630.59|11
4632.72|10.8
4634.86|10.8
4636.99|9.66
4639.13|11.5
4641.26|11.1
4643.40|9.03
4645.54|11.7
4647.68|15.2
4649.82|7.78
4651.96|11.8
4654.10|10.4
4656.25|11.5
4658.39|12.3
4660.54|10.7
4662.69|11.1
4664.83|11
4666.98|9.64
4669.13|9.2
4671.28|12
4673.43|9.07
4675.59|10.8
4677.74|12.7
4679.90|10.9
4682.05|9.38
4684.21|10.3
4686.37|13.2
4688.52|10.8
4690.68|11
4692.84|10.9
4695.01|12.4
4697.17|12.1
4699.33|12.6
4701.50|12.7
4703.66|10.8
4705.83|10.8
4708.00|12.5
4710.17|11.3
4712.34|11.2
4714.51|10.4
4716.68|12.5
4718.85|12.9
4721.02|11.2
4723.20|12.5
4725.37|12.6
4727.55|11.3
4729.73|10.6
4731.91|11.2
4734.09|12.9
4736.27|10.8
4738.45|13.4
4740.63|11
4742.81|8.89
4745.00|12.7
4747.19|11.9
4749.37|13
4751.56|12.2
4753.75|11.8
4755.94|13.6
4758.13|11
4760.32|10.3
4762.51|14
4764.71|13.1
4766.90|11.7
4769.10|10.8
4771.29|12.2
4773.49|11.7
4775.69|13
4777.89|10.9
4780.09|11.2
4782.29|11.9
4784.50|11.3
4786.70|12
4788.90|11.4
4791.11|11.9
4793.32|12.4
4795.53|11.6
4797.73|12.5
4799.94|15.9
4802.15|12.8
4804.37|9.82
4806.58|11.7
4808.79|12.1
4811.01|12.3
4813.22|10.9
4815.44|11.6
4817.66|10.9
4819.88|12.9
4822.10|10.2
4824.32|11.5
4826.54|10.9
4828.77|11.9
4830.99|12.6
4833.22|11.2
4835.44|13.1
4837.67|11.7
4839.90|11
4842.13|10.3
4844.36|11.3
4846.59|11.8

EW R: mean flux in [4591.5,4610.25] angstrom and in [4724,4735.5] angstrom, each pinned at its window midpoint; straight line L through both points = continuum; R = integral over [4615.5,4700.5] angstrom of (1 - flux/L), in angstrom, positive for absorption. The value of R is 1.8 angstrom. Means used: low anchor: 11.4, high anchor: 11.7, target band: 11.3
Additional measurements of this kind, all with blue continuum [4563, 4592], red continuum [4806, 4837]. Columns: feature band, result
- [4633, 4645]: 1.6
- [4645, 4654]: 0.4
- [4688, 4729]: 0.8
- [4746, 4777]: -0.8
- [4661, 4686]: 2.9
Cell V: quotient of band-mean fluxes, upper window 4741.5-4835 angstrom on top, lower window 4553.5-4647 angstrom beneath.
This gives 1.0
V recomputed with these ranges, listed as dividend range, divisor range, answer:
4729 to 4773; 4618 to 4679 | 1.06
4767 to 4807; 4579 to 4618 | 1.00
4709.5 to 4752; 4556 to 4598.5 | 0.97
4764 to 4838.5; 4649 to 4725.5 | 1.06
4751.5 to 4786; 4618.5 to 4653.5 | 1.05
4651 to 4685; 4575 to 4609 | 0.92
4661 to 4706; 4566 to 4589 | 0.92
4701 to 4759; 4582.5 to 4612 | 1.00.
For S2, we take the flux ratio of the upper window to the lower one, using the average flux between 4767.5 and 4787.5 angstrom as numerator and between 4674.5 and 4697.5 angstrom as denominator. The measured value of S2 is 1.0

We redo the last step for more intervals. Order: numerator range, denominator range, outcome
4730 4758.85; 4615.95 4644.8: 1.04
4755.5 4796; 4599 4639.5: 1.02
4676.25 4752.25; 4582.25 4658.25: 1.00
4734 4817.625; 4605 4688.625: 1.06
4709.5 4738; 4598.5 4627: 0.99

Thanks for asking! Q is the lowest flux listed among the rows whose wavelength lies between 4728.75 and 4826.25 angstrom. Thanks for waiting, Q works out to 8.89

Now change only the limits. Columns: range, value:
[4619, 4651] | 7.78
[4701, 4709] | 10.8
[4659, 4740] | 9.07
